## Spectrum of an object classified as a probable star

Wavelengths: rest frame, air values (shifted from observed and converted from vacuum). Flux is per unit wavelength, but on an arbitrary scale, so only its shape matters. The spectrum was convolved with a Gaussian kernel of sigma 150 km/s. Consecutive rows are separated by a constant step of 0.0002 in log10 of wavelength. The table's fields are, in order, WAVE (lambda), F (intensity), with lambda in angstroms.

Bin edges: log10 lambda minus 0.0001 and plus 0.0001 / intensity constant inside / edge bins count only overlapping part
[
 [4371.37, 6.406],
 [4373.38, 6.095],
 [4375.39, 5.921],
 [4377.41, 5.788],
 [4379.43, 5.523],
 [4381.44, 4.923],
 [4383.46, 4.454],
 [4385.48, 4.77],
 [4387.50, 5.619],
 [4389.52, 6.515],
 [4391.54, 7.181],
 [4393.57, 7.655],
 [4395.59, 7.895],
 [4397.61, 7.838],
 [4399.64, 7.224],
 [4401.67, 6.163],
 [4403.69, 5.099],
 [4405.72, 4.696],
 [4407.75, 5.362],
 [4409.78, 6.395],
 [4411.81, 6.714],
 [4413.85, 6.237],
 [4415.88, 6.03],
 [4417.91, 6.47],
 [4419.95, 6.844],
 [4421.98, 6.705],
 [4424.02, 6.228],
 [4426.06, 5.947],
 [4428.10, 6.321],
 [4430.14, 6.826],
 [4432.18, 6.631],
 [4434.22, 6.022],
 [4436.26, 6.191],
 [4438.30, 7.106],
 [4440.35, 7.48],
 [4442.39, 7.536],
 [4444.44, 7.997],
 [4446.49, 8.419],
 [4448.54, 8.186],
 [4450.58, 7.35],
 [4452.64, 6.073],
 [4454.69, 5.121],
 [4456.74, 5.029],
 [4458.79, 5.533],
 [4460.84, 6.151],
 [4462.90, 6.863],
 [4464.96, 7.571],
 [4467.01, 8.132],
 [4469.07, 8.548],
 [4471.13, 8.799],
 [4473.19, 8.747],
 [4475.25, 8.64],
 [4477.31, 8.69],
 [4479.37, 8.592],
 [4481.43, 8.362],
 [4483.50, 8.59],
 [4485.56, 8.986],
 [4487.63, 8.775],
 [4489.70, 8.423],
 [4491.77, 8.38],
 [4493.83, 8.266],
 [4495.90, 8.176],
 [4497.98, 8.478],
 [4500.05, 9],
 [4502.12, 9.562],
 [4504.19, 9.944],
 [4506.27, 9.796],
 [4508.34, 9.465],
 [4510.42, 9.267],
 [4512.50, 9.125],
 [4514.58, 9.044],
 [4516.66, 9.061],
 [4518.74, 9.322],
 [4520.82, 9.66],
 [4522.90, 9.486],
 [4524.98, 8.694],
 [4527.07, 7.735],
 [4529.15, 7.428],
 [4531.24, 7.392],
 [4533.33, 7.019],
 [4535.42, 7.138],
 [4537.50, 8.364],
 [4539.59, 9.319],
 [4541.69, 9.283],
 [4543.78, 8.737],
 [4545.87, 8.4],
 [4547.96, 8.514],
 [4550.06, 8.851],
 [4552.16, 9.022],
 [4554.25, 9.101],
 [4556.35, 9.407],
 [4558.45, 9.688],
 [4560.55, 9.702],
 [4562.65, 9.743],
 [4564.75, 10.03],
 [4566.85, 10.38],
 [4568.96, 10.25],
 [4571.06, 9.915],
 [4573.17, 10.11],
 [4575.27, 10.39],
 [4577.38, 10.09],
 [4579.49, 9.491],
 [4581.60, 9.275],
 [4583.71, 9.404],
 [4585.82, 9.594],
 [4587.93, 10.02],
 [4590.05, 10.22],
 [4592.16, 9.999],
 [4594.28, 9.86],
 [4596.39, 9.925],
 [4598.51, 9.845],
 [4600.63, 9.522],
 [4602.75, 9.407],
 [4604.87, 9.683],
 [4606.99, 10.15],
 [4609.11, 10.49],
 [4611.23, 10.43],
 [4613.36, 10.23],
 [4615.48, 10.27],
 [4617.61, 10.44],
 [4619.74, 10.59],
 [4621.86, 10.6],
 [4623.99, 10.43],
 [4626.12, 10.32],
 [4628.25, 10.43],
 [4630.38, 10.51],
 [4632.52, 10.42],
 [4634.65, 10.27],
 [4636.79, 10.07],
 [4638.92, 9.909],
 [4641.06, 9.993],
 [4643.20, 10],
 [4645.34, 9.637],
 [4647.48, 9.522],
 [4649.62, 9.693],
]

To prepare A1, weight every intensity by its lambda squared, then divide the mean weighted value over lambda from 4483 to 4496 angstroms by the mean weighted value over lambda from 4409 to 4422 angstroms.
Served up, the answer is 1.4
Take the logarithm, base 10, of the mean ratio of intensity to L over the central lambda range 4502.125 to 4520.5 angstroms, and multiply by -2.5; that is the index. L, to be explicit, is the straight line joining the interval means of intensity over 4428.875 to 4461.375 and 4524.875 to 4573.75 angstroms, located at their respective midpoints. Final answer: -0.16 mag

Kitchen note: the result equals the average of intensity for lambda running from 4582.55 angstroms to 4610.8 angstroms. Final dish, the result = 9.87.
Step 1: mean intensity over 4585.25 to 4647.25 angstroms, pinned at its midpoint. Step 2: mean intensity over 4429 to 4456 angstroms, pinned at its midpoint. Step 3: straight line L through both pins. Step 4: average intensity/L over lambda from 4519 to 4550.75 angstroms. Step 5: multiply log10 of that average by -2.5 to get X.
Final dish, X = 0.03 mag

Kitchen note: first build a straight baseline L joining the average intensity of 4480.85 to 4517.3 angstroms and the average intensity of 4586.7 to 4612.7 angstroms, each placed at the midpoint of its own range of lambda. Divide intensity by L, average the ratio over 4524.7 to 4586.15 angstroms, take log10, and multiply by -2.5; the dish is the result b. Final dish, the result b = 0.05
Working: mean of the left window 8.93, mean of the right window 9.96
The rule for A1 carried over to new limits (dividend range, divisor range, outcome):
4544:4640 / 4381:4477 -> 1.58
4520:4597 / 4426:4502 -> 1.26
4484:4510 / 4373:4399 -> 1.52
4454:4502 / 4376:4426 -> 1.34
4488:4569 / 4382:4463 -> 1.45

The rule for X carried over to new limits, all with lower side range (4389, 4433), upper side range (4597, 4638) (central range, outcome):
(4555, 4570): -0.073 mag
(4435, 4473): 0.019 mag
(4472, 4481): -0.131 mag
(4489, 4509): -0.111 mag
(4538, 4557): 0.003 mag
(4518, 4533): 0.014 mag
